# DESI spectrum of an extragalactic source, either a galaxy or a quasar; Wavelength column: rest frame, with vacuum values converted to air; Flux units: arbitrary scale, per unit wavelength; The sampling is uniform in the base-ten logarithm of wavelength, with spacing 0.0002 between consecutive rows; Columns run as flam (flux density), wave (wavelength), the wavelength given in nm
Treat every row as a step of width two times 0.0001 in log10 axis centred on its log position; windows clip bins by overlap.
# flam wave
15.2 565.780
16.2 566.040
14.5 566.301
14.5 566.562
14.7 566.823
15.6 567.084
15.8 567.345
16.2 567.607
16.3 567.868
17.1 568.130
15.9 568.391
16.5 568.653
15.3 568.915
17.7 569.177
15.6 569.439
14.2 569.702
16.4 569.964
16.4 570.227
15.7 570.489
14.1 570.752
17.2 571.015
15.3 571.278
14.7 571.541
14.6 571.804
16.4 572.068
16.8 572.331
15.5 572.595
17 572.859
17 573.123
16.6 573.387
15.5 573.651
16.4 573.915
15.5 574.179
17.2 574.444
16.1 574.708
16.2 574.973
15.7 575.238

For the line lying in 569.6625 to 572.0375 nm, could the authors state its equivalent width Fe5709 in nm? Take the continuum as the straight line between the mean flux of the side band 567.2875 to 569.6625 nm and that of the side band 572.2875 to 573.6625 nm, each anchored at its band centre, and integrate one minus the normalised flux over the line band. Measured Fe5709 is 0.12 nm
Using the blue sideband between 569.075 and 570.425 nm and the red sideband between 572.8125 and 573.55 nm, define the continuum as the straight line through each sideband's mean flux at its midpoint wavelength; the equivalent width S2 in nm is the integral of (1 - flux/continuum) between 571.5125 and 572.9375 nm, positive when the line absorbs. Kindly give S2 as 0.06 nm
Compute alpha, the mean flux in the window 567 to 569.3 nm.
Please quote 16.3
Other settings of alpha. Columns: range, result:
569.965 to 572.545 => 15.7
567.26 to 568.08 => 16.2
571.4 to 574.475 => 16.1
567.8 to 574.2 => 16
